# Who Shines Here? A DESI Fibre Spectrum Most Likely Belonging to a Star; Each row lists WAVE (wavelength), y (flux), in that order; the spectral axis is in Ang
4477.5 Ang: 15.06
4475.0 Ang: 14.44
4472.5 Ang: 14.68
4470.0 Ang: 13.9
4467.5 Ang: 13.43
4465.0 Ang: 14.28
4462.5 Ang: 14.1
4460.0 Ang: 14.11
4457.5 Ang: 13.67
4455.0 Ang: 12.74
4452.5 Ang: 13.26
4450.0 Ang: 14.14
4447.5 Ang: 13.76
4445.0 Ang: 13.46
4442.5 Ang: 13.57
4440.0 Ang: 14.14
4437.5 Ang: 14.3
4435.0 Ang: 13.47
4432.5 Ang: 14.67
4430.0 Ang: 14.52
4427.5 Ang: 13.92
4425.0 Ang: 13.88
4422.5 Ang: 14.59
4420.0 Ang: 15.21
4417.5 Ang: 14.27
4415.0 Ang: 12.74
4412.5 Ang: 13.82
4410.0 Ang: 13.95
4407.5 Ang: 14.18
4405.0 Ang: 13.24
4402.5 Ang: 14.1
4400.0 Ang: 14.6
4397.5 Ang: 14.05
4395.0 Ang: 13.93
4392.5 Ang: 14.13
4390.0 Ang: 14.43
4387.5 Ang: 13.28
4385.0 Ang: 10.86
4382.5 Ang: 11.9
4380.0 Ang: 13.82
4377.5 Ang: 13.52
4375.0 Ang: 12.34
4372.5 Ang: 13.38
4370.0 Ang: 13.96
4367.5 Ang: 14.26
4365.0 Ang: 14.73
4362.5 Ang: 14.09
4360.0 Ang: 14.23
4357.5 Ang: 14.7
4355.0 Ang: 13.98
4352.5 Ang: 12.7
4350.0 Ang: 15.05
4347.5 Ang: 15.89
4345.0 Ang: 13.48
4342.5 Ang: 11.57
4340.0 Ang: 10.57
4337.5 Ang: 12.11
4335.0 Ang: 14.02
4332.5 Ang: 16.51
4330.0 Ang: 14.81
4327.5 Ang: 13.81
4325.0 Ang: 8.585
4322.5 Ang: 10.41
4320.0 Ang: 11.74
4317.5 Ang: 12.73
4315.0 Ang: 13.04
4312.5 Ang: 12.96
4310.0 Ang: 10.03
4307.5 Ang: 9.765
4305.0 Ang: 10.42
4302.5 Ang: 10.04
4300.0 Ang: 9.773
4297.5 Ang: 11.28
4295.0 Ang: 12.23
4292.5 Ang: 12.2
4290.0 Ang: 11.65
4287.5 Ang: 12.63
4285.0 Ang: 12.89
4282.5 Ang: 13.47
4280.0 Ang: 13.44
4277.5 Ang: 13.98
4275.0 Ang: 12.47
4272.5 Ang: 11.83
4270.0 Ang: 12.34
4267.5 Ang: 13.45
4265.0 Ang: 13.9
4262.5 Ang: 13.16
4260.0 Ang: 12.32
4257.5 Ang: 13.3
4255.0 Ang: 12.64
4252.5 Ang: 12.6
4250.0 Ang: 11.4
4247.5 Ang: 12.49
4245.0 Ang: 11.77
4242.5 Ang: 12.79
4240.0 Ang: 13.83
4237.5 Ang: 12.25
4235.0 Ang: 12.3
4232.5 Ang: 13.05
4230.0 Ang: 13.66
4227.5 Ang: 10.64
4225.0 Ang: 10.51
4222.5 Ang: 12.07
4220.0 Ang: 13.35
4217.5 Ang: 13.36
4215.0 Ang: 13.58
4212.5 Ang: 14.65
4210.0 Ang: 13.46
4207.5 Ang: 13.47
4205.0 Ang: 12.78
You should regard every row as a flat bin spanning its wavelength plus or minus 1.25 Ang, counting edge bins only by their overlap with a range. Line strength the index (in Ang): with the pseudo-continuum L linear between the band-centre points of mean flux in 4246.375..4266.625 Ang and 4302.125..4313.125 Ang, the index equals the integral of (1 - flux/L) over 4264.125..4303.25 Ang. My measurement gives -2.6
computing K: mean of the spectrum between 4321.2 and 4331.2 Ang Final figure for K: 11.9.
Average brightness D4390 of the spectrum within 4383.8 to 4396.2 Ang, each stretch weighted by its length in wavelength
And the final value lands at 13.3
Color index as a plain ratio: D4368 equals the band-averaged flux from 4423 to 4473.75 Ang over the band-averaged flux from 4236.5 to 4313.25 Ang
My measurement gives 1.14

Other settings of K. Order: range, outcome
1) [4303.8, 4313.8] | 10.8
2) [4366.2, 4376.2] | 13.5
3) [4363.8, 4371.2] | 14.3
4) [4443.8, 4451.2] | 13.8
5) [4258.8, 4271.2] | 13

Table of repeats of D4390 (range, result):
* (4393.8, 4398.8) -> 14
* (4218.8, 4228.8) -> 11.6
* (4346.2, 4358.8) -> 14.5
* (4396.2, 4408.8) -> 14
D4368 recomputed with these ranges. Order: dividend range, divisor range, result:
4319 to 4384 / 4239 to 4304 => 1.07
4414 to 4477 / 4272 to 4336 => 1.15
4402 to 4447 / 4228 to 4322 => 1.14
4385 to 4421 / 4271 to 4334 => 1.15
